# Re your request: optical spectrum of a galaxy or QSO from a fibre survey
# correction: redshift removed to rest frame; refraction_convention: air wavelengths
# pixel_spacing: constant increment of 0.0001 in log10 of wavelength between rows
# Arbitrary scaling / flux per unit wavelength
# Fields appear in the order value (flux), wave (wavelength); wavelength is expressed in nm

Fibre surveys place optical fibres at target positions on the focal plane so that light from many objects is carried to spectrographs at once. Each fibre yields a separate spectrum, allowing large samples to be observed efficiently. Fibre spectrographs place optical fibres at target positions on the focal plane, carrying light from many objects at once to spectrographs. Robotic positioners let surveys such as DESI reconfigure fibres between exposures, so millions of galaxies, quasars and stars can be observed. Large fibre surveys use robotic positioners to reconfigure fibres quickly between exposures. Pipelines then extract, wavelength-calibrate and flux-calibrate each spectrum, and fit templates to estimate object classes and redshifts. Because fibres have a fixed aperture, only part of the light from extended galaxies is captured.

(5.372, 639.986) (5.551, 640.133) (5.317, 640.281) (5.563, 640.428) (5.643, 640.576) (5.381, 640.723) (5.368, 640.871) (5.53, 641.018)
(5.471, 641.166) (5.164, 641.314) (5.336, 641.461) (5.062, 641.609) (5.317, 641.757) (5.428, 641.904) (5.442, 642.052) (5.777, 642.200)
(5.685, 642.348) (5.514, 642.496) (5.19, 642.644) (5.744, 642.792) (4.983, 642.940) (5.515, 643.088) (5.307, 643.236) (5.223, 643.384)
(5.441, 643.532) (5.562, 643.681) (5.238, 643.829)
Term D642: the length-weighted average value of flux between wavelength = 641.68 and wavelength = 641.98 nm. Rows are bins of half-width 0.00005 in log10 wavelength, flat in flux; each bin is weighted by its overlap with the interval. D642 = 5.38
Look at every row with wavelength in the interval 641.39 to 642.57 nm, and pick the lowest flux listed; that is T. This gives 5.062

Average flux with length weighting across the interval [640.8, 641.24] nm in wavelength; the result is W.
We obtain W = 5.46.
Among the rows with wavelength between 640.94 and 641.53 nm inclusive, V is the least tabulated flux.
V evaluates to 5.164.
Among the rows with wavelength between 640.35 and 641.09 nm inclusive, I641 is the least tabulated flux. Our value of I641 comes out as 5.368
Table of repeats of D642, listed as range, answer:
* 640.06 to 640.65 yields 5.52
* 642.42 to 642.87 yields 5.48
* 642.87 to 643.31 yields 5.27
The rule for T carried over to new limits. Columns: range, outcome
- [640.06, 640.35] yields 5.317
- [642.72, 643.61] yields 4.983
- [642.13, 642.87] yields 5.19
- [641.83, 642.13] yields 5.428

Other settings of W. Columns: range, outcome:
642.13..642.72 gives 5.54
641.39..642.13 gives 5.32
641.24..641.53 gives 5.26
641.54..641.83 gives 5.19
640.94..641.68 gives 5.32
